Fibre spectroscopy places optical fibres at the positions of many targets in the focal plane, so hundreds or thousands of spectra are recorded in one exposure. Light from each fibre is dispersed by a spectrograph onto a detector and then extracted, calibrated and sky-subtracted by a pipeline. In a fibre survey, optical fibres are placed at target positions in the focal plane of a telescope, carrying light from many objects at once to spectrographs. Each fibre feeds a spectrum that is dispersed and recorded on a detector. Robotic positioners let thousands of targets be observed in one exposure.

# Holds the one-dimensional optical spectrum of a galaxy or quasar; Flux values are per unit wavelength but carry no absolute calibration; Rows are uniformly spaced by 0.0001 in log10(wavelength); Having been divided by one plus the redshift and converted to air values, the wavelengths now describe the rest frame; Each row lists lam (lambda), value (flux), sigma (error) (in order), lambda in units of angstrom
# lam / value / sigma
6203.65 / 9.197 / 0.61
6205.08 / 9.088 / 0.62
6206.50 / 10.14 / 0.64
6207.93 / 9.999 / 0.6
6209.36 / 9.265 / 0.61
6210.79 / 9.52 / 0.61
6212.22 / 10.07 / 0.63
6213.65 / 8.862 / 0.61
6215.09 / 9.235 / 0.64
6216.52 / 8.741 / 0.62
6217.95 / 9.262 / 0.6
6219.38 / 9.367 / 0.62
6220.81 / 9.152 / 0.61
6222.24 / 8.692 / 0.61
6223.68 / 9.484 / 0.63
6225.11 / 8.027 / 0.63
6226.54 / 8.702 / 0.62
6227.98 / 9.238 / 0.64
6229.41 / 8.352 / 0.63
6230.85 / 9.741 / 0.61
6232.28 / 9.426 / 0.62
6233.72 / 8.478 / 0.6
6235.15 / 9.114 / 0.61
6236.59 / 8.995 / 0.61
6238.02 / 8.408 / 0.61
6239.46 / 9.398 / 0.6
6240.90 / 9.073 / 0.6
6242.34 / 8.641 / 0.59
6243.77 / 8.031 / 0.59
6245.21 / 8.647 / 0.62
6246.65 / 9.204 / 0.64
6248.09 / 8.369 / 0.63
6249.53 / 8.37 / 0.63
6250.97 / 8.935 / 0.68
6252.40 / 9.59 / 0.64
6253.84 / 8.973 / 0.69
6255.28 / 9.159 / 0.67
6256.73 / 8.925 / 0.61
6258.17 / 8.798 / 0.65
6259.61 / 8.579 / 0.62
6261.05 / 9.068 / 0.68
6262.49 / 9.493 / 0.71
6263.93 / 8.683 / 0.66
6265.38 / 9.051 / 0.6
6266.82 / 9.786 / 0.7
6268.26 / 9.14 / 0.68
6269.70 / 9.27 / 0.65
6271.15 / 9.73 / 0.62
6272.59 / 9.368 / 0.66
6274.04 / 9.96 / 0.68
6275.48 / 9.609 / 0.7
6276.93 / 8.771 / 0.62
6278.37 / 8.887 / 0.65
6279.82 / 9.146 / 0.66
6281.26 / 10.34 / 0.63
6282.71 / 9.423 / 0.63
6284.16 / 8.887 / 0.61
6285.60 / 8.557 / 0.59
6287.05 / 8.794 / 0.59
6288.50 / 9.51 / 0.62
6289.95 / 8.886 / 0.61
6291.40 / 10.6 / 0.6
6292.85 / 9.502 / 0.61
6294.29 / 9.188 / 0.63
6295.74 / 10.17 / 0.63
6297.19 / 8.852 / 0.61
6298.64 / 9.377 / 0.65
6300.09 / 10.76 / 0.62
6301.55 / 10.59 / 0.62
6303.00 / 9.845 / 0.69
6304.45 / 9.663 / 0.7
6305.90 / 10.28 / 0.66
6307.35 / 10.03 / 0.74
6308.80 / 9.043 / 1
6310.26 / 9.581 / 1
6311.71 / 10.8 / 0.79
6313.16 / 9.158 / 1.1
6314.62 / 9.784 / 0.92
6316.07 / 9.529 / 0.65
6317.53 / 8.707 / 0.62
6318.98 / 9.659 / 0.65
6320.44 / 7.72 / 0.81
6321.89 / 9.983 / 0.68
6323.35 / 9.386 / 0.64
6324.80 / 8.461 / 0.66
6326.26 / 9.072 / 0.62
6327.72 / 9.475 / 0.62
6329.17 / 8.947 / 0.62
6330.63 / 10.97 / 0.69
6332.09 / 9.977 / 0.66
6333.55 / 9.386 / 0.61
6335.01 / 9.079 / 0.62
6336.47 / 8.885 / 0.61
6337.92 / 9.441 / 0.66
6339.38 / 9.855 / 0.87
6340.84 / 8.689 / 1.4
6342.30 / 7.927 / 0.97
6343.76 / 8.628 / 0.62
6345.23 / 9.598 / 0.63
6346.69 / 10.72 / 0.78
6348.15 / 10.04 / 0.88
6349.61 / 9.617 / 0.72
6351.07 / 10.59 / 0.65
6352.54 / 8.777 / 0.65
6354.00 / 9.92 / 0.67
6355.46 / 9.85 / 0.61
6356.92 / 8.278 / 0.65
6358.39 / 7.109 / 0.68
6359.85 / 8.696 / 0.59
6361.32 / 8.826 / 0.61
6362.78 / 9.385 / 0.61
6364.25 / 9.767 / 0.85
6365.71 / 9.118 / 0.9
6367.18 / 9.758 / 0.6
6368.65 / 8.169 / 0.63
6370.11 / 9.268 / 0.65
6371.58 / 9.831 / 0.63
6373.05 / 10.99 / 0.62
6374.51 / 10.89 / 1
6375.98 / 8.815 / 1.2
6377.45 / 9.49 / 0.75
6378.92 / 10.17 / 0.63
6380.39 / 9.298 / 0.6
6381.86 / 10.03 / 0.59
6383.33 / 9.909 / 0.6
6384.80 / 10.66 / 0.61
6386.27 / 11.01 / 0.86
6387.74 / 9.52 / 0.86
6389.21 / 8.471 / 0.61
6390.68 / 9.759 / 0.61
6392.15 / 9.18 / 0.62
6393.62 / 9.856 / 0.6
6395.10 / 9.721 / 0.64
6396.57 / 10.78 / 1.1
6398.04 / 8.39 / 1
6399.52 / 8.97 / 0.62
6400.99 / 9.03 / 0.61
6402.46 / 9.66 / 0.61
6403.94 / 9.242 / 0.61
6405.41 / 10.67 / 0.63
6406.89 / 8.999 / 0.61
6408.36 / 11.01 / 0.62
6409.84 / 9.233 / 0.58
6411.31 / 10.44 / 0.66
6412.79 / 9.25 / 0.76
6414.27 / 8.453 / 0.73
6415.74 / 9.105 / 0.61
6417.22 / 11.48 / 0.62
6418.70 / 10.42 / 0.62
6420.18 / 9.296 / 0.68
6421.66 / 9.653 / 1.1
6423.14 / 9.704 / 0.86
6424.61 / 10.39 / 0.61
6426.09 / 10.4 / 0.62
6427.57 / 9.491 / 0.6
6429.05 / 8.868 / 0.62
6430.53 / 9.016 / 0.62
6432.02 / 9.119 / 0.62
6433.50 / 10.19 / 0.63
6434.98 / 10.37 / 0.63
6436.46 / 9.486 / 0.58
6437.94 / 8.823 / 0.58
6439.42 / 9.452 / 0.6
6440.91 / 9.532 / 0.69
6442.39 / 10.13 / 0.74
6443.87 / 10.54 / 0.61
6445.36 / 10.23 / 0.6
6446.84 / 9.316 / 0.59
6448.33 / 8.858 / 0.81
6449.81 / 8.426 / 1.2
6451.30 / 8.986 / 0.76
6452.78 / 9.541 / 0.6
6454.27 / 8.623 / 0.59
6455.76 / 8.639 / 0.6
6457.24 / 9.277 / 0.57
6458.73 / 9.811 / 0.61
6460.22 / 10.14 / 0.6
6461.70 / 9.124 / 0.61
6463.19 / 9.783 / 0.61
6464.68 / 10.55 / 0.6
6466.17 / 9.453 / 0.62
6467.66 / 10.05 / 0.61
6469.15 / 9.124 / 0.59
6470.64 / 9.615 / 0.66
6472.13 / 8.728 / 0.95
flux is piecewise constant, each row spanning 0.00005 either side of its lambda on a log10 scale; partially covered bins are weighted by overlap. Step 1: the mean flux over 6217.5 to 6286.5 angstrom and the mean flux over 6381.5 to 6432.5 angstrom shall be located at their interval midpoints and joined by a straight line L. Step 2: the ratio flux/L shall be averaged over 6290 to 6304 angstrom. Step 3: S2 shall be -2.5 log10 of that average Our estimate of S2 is -0.07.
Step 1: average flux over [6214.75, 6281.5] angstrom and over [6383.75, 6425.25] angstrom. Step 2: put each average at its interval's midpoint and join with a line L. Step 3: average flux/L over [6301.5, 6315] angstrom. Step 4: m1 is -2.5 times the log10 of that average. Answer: -0.061 mag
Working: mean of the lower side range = 9.04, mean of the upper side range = 9.73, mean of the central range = 9.85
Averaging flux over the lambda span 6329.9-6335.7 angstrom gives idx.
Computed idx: 9.85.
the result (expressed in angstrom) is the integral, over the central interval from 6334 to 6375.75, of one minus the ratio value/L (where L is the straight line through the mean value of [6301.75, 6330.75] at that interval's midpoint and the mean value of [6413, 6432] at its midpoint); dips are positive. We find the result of 0.93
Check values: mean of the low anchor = 9.5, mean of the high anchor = 9.65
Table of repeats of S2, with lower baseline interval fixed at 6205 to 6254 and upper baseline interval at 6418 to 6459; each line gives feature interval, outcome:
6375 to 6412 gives -0.03 mag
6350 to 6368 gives 0.02 mag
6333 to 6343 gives 0.03 mag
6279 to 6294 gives -0.02 mag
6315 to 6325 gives 0.01 mag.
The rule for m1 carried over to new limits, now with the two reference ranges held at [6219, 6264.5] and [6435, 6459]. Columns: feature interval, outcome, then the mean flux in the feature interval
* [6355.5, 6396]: -0.032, 9.49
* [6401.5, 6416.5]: -0.036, 9.6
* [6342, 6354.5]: -0.050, 9.58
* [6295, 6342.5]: -0.049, 9.5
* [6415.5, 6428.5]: -0.078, 10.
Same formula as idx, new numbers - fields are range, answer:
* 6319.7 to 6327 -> 8.92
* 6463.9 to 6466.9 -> 9.99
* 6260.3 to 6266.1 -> 9.07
